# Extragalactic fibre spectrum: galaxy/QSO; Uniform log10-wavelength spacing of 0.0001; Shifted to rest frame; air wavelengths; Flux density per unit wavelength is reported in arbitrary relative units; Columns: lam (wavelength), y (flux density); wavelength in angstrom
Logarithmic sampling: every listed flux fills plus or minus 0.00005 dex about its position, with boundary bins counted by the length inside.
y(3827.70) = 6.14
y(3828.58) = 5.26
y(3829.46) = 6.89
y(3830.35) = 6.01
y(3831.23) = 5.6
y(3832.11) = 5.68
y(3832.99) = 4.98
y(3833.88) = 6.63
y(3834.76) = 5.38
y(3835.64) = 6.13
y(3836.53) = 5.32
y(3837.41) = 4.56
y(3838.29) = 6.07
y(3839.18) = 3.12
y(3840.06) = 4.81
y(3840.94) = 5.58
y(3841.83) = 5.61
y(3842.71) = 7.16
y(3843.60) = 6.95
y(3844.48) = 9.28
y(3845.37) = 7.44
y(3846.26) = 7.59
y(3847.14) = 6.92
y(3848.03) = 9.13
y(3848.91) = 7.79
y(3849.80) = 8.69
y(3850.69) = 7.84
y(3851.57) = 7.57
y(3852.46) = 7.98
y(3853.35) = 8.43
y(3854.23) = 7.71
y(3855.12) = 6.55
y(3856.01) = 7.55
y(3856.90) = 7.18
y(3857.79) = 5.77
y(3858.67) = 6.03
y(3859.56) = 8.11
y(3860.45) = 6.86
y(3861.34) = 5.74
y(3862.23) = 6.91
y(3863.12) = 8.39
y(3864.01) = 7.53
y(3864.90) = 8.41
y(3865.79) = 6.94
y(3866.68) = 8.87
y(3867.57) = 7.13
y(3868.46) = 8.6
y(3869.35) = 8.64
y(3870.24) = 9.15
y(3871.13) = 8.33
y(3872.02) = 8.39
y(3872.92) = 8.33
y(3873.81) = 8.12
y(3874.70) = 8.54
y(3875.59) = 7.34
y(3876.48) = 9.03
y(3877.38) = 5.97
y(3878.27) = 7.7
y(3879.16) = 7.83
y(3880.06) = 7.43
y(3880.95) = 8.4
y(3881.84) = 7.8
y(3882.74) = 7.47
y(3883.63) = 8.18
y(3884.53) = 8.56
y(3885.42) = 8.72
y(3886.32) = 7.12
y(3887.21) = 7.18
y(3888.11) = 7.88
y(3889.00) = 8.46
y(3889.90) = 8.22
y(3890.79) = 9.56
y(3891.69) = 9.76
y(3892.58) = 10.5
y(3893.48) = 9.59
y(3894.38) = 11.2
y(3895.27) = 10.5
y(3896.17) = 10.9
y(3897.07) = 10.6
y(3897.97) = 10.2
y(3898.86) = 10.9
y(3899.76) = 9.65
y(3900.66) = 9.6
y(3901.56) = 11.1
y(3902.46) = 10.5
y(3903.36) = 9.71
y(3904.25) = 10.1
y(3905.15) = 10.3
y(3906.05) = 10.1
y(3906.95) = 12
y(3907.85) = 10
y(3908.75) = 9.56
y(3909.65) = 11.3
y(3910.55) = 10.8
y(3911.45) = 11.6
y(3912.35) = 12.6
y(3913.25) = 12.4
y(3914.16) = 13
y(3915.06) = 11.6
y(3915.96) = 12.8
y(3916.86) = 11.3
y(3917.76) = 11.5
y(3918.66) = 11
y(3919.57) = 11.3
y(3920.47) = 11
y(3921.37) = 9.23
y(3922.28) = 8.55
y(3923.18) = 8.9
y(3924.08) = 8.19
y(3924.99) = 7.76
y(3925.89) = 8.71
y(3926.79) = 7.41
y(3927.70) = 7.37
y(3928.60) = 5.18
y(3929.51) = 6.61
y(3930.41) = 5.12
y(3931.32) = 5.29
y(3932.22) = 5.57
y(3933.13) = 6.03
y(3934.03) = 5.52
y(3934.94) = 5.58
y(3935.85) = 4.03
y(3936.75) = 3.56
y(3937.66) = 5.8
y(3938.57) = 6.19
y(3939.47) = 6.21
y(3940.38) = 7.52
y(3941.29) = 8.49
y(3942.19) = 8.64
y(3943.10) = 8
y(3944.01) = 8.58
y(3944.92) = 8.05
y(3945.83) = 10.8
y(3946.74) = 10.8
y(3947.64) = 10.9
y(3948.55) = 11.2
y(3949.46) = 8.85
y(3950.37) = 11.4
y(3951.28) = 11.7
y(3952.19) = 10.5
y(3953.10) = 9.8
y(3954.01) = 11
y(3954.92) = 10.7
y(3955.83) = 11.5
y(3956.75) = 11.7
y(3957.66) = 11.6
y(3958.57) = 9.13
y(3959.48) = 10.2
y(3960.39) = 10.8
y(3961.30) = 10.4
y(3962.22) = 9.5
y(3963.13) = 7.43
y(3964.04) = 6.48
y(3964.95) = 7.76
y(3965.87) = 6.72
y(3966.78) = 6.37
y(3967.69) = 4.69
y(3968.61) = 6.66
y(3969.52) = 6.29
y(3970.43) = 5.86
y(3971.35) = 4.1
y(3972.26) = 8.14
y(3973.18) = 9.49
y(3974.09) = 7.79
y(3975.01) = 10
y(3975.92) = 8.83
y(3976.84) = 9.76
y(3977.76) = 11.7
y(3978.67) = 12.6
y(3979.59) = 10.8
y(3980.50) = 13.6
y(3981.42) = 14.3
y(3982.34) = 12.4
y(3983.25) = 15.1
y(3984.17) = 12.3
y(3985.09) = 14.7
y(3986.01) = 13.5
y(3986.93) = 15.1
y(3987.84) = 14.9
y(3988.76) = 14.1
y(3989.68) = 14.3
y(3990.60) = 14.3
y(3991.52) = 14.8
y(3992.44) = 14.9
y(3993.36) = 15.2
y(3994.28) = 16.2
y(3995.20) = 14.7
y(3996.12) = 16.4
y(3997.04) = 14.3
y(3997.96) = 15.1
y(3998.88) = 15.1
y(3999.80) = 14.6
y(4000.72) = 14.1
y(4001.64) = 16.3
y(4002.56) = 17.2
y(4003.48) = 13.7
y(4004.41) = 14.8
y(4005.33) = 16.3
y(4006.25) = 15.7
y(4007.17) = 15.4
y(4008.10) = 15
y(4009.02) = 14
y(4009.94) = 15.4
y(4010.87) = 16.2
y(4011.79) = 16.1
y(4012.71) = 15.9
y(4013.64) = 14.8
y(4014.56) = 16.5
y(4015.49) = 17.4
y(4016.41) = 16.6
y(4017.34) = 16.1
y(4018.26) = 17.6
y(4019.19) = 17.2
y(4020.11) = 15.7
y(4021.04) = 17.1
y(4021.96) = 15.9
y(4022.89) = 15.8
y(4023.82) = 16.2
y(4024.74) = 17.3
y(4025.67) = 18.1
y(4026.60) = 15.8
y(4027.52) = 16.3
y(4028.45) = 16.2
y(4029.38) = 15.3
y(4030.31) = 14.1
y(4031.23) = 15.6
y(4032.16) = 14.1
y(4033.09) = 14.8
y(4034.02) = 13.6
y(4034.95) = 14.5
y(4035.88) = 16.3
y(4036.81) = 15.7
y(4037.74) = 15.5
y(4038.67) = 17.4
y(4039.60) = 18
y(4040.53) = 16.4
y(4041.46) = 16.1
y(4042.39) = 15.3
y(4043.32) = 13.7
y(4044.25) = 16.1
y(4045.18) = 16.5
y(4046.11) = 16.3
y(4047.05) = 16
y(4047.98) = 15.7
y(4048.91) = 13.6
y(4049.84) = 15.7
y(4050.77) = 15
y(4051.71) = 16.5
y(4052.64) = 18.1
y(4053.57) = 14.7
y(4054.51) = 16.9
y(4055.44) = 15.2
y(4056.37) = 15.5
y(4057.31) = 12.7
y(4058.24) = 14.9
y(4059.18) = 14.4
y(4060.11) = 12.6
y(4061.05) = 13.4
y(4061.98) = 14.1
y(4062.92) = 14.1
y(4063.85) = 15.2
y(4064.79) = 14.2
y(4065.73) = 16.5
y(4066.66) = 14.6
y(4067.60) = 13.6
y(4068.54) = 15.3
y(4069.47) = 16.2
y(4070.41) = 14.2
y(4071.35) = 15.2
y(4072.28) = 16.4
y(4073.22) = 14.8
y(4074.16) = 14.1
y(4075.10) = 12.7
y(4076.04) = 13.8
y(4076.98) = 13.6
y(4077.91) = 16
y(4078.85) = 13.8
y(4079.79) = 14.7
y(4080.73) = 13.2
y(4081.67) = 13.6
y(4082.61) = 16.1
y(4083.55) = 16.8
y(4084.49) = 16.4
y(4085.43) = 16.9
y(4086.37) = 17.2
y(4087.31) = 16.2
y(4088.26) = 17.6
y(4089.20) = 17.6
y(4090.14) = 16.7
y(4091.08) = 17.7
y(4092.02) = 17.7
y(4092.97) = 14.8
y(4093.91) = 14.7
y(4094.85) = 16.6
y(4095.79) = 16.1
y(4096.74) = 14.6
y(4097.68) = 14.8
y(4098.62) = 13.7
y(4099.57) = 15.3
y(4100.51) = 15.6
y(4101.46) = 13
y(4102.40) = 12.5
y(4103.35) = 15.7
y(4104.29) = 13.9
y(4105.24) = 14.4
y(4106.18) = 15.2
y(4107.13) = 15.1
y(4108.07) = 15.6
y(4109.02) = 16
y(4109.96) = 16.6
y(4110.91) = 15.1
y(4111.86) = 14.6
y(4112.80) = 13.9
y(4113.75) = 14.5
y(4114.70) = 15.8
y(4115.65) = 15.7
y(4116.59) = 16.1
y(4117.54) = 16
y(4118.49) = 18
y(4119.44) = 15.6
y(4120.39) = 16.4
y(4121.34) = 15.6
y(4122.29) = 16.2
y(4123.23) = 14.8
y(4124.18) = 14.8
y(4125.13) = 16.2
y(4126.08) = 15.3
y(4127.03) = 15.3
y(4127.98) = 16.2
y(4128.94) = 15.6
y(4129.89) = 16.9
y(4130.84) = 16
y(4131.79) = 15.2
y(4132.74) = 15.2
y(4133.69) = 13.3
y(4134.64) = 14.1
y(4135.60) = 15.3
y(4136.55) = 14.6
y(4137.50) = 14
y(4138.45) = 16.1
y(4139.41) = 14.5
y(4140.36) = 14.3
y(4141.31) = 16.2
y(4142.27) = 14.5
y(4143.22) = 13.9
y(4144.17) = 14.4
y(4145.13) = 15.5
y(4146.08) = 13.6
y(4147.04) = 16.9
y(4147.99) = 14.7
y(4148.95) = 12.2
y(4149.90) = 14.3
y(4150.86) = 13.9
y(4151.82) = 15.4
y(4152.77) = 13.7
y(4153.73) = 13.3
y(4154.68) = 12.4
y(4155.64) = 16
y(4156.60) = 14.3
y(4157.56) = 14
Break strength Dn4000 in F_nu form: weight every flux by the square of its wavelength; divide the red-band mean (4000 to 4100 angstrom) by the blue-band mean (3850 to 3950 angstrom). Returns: 1.94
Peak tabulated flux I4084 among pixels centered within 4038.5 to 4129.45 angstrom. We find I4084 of 18.1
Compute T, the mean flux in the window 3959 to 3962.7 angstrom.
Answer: 10.2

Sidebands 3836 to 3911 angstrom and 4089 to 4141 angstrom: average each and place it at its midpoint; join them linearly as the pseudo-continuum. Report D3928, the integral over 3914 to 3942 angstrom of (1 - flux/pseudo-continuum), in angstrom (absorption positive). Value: 5.4 angstrom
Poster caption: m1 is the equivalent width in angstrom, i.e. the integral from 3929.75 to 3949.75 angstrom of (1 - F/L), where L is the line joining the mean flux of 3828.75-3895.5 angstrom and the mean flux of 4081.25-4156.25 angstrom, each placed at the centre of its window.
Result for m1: 5.3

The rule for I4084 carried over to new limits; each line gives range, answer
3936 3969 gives 11.7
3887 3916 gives 13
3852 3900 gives 11.2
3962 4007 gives 17.2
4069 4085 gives 16.8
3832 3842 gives 6.63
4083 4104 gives 17.7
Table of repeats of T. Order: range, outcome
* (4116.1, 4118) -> 16.1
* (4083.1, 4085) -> 16.6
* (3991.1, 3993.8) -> 15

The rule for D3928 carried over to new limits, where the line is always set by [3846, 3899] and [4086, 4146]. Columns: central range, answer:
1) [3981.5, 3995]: -3.2 angstrom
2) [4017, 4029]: -3.7 angstrom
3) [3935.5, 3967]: 4.7 angstrom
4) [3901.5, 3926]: -3.2 angstrom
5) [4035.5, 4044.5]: -2.0 angstrom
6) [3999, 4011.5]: -3.3 angstrom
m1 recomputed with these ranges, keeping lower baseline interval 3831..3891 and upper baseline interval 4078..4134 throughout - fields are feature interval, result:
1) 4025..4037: -2.2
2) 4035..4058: -3.8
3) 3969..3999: -2.4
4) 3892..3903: -2.4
